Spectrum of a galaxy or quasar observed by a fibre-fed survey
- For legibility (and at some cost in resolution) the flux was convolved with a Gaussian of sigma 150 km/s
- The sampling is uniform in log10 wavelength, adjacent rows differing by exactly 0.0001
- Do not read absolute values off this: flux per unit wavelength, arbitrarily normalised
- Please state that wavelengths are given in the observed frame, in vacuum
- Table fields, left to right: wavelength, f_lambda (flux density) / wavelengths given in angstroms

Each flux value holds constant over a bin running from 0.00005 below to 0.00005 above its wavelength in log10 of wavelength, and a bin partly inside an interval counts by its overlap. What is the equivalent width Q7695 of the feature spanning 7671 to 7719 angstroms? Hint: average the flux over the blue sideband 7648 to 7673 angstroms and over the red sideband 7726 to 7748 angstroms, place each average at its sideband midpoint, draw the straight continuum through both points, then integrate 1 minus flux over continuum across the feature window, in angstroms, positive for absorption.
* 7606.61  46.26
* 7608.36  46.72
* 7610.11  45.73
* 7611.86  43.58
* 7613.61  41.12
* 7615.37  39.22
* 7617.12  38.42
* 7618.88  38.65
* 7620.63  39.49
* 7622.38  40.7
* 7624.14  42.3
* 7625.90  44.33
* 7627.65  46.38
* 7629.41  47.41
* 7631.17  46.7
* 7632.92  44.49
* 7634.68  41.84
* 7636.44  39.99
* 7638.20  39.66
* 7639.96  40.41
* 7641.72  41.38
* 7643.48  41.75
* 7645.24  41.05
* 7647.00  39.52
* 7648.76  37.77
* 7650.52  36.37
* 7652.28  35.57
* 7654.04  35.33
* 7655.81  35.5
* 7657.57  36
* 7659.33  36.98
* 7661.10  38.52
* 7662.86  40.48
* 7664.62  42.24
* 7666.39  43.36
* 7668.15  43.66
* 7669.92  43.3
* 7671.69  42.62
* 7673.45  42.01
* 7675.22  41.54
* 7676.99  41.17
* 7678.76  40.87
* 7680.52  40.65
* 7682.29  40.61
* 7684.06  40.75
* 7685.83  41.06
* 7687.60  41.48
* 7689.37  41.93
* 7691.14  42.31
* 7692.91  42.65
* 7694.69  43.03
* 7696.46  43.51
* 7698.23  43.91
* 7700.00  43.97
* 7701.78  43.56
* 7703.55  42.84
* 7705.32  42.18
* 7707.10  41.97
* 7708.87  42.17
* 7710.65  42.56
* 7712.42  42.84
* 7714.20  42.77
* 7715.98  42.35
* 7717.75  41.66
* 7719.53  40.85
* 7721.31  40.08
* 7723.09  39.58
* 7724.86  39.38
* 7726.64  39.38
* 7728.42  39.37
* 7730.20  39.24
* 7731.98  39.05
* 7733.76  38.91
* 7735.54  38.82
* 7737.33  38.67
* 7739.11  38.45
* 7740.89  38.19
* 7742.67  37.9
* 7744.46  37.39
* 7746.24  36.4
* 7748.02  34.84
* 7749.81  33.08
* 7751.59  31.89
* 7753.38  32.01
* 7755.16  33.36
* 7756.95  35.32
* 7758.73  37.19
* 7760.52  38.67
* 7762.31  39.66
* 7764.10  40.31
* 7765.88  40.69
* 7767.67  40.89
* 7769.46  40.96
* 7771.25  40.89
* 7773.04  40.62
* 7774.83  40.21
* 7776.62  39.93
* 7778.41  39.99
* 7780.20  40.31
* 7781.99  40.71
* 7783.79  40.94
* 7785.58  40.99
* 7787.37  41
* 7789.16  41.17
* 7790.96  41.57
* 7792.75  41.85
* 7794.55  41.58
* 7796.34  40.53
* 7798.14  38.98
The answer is -4.2 angstroms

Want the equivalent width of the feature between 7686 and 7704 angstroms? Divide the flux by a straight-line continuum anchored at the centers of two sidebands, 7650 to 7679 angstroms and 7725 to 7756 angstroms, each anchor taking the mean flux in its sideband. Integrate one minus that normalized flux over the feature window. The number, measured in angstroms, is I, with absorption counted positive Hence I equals -2.0 angstroms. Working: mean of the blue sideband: 39.8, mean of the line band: 42.8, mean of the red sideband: 36.9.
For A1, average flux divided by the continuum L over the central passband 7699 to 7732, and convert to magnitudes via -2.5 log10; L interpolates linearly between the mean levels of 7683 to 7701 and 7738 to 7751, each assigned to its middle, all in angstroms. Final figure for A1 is -0.043 mag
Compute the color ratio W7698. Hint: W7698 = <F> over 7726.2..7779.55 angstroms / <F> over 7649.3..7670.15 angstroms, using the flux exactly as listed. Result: 1.0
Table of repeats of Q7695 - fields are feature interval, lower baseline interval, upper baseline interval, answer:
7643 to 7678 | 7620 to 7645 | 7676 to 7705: 2.20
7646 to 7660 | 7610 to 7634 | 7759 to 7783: 1.82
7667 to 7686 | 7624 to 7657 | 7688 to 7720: 0.07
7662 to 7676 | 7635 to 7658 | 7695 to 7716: -0.75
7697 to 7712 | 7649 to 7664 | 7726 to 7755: -2.40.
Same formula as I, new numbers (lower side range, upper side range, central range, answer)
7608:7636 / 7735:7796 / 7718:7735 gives 0.1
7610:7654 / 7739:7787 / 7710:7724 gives -0.8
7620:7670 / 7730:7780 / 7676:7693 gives -0.7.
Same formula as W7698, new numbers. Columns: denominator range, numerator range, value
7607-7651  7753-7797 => 0.95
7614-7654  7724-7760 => 0.90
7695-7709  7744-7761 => 0.81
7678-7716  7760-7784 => 0.95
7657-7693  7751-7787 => 0.94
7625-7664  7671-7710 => 1.04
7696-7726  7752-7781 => 0.92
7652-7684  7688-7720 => 1.06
